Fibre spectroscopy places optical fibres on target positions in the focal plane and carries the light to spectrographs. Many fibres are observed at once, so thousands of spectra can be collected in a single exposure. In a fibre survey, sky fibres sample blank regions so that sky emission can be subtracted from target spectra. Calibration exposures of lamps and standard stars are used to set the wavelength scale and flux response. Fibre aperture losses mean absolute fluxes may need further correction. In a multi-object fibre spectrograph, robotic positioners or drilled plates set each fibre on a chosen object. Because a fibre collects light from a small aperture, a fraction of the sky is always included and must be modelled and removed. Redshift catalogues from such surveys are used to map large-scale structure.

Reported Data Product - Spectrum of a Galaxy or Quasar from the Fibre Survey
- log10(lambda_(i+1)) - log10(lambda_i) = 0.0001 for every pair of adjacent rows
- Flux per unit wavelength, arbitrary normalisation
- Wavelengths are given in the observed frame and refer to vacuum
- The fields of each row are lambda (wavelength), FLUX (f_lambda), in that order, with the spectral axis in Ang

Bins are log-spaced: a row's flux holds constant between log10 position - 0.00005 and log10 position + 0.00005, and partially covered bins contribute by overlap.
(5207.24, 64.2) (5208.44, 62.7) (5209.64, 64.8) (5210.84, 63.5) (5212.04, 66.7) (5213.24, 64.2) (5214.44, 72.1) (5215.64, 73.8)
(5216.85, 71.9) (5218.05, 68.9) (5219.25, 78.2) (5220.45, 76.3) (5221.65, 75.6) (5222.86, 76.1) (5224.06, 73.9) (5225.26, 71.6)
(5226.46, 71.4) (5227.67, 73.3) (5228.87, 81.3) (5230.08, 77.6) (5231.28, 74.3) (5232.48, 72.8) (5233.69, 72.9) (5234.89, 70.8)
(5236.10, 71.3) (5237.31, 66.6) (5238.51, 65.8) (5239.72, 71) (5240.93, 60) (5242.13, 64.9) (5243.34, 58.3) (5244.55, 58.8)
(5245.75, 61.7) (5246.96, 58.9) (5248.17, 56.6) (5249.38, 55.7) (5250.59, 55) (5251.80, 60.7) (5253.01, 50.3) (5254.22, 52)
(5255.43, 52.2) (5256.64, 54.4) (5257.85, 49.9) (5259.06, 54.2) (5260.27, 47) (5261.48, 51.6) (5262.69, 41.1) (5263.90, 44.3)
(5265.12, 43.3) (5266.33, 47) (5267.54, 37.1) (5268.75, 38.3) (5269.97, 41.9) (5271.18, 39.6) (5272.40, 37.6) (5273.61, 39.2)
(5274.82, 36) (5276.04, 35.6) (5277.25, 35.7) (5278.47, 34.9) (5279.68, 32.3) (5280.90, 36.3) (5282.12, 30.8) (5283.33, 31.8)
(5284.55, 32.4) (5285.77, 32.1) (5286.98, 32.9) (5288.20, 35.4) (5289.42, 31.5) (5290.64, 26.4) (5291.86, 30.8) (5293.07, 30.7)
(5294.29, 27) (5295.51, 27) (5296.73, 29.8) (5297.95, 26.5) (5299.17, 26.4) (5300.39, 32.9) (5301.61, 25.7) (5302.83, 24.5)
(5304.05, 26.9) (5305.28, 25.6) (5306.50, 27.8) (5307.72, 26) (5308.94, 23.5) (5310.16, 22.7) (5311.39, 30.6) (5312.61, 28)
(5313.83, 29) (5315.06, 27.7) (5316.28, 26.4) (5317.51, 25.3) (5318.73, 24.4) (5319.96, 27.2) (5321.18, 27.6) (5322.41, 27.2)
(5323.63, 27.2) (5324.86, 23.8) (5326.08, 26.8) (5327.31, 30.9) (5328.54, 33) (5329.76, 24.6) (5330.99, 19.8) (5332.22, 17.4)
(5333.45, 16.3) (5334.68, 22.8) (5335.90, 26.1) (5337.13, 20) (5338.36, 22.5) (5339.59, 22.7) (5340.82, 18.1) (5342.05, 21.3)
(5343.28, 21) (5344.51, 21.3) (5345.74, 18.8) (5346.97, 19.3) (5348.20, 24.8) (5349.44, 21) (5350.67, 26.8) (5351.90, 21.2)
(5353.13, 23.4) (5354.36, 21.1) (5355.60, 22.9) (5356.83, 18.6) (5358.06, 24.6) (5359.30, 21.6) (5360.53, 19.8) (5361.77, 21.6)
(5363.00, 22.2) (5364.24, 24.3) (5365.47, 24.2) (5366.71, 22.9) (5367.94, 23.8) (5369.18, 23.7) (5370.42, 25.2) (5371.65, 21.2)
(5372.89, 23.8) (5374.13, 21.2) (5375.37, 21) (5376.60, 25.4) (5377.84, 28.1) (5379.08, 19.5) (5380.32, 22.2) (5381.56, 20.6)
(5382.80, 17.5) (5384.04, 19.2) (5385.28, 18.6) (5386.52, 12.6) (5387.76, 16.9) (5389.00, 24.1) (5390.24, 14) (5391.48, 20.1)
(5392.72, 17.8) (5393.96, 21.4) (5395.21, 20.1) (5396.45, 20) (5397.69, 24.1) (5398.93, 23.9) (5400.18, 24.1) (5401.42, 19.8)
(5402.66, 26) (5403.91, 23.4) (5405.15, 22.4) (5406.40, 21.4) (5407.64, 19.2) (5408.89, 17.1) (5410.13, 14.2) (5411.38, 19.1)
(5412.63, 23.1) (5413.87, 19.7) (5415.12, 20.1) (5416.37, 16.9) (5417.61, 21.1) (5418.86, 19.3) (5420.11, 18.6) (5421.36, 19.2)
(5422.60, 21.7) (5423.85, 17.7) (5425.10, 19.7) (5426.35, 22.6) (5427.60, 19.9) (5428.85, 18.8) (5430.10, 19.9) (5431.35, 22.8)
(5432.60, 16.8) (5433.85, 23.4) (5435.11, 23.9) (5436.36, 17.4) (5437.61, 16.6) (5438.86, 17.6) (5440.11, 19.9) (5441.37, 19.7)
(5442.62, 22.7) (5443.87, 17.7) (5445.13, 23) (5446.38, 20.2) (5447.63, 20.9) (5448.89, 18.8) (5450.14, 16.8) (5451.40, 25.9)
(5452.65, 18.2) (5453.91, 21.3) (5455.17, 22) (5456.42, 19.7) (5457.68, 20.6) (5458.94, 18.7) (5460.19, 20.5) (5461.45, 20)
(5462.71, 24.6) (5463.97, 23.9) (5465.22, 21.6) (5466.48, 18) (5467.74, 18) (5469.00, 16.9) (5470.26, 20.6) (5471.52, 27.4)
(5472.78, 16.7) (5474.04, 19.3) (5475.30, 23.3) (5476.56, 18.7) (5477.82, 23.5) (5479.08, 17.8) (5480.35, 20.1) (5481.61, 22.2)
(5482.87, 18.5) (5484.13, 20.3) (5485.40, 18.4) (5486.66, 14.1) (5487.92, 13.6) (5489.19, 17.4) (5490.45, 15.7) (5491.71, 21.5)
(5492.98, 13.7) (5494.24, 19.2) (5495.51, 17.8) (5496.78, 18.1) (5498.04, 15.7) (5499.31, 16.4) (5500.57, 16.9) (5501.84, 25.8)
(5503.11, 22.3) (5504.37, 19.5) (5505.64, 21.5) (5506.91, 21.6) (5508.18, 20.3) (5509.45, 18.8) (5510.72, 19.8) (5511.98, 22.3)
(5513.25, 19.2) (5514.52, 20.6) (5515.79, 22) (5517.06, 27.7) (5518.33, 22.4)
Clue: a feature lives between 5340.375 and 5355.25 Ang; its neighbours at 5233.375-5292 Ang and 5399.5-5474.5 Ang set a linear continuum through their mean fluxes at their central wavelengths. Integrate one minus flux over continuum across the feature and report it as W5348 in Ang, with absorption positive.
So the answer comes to 5.5 Ang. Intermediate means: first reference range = 47.4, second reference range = 20.3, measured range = 21.6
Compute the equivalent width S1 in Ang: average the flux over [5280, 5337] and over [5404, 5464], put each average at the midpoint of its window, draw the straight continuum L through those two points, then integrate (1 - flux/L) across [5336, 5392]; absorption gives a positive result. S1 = 6.3 Ang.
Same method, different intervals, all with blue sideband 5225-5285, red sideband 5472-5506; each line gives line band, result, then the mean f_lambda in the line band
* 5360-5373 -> 4.9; 23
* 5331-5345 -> 6.9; 20.8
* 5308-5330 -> 8.4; 27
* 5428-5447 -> 4.6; 20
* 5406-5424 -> 6.3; 19.2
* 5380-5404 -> 9.2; 20.2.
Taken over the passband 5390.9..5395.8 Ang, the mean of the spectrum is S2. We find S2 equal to 19.8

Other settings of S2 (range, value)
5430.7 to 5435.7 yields 21.7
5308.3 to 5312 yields 25.6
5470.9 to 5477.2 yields 21.1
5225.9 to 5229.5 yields 75.2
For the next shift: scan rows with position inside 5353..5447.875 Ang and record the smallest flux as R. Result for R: 12.6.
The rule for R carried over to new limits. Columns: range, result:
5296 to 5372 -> 16.3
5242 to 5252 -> 55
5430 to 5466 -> 16.6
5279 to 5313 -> 22.7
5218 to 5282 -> 32.3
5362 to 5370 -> 22.2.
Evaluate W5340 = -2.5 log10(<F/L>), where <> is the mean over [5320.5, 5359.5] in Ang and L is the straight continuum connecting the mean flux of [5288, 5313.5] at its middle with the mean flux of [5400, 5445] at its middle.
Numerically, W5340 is 0.11 mag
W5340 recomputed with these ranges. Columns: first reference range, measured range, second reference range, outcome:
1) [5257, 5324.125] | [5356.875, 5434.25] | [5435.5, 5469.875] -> 0.178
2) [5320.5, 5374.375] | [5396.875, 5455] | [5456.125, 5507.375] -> 0.029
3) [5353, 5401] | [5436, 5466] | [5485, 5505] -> -0.064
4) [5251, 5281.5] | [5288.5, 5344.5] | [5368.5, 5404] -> 0.312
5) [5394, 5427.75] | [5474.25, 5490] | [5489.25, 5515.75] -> 0.038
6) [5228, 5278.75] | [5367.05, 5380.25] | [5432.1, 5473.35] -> 0.408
